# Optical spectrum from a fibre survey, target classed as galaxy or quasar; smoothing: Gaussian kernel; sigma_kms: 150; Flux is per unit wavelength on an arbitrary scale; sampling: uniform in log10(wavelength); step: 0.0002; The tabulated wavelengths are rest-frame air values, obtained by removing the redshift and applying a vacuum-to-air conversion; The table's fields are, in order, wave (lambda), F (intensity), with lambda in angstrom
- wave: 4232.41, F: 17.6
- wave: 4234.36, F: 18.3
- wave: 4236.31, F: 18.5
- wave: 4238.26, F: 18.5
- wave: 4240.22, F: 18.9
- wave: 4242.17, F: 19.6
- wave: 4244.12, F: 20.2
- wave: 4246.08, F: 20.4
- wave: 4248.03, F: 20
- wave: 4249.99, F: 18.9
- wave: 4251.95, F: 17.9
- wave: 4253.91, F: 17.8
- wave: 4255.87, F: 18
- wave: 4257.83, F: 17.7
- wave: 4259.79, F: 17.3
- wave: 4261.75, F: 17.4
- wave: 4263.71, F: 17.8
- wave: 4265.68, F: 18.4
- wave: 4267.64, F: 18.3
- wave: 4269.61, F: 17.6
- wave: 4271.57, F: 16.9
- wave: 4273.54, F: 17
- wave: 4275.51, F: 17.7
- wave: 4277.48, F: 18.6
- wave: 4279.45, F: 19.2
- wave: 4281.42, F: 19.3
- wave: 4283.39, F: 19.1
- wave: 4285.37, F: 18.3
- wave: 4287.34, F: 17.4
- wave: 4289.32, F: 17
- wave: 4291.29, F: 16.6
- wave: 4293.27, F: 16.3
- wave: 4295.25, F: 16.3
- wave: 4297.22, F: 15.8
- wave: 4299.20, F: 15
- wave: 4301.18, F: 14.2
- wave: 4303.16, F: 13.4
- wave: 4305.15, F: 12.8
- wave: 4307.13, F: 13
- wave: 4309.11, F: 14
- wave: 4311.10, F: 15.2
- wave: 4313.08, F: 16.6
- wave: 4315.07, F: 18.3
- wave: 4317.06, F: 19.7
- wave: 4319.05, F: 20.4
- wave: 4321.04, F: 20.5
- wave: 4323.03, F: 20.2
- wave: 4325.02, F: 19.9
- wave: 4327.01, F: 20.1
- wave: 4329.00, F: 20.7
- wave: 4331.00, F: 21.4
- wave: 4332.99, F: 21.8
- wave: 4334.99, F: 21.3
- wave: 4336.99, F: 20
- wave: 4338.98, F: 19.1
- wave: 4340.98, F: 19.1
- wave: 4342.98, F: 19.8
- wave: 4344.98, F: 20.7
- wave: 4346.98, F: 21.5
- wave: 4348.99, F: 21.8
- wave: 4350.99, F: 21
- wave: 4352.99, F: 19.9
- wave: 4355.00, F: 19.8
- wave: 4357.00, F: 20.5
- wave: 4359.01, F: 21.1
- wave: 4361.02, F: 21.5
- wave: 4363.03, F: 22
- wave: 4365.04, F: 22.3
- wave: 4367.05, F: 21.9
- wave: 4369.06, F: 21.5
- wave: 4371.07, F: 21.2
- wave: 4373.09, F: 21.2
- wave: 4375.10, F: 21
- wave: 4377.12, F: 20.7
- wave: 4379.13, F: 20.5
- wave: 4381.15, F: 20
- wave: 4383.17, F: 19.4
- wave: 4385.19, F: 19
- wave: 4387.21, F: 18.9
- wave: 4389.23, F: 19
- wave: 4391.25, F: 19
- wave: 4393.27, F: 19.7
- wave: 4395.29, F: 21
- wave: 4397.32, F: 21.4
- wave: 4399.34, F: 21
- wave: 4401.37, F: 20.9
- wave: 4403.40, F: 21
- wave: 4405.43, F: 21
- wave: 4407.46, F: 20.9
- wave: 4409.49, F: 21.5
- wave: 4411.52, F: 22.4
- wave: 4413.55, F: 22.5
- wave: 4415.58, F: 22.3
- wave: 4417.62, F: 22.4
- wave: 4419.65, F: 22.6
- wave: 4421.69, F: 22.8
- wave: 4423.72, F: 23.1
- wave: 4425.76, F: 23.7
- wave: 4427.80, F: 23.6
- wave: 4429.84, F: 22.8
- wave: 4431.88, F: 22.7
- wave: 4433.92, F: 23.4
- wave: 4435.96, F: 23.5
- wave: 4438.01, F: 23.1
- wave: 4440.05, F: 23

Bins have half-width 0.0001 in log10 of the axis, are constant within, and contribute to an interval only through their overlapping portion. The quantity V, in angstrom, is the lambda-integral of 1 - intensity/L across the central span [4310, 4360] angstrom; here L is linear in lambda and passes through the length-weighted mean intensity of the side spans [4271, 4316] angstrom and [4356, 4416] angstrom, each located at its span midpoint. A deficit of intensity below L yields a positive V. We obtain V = -4.31 angstrom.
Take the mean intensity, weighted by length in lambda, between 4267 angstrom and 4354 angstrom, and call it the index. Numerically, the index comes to 18.3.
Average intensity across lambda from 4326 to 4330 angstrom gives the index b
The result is 20.4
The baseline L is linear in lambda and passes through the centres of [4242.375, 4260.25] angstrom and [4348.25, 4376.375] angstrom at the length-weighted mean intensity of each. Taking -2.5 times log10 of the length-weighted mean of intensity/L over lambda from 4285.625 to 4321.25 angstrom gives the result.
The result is 0.22 mag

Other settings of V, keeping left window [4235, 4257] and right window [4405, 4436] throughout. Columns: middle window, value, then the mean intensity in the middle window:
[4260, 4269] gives 0.67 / 17.9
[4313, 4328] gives 0.63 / 19.6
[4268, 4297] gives 3.05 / 17.6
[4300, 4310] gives 3.31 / 13.5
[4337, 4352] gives 0.43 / 20.4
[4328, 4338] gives -0.13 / 21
